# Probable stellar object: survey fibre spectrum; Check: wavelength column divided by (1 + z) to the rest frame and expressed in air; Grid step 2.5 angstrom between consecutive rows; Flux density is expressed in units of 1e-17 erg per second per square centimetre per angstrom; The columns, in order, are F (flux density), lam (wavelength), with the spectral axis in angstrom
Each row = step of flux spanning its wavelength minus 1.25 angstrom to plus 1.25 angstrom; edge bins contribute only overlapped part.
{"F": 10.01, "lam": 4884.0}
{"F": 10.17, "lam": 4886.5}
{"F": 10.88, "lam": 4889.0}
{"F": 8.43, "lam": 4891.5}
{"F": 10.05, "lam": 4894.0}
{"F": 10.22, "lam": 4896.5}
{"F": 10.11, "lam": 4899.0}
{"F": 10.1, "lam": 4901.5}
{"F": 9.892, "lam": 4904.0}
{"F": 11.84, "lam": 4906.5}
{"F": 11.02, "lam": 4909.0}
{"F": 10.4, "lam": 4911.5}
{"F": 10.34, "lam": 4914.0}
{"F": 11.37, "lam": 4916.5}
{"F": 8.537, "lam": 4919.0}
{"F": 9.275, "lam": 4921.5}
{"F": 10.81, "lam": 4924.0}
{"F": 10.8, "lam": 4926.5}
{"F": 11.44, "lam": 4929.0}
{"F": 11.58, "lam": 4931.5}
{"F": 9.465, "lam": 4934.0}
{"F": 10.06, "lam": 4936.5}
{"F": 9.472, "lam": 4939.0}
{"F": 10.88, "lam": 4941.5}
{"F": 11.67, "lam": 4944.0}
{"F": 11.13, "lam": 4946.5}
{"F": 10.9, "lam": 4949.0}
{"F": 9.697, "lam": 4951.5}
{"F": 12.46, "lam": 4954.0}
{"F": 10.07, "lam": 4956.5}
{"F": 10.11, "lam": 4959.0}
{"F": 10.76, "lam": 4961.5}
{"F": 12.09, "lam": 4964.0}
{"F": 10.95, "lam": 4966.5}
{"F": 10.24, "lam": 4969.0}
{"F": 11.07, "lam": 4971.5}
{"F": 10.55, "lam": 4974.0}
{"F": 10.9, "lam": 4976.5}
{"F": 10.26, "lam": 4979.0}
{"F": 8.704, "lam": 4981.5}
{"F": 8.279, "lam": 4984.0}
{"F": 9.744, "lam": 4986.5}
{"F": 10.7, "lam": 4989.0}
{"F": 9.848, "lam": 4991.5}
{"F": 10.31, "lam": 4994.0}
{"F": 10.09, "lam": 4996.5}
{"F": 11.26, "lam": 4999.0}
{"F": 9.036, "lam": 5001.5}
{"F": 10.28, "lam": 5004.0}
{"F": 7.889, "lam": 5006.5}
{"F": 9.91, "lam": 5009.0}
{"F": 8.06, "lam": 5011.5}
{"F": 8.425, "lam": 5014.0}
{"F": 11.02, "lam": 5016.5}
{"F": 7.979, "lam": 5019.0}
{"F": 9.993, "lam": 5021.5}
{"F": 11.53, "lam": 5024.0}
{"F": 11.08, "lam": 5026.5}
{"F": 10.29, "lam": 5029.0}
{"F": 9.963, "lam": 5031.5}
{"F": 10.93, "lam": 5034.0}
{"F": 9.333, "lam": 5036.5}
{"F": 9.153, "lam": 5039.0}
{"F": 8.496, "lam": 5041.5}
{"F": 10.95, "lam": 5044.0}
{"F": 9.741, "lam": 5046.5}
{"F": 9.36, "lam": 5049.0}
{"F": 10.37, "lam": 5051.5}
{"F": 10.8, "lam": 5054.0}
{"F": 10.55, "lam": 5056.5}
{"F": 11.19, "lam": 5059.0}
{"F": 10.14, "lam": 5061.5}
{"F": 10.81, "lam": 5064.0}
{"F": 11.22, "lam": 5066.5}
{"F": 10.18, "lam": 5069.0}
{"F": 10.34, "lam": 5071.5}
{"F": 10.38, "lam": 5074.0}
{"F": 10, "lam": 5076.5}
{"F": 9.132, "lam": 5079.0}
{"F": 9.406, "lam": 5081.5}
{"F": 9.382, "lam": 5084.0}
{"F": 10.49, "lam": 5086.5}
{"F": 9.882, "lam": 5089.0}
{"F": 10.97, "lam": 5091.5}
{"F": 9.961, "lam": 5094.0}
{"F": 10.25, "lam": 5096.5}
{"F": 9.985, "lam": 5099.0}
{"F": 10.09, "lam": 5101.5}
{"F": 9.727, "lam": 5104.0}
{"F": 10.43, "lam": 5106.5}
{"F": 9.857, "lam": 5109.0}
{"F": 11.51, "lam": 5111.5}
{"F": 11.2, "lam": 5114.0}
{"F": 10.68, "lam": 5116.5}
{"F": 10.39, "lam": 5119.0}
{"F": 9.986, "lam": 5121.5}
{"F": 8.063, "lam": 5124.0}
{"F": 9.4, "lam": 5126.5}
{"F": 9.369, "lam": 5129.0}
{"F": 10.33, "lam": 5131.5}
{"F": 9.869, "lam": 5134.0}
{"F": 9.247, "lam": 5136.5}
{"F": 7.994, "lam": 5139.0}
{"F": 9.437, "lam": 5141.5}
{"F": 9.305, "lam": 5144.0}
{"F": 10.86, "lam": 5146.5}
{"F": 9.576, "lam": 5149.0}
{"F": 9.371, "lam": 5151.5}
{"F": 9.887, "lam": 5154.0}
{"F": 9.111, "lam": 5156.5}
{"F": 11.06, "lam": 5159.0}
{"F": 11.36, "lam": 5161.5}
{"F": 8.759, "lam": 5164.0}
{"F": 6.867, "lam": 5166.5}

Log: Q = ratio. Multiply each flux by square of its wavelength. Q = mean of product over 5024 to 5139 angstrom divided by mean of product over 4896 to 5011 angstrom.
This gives 1.03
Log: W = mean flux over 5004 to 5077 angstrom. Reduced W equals 10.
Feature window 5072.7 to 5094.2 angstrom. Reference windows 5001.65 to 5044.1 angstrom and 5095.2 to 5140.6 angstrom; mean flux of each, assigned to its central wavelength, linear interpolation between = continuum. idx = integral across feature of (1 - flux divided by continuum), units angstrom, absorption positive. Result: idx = -0.3 angstrom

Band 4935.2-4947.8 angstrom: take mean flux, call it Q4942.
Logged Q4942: 10.6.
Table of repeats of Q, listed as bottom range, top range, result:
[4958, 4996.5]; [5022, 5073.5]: 1.03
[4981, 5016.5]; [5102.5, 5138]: 1.10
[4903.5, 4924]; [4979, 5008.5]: 0.96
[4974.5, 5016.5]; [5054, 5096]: 1.10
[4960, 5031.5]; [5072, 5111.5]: 1.04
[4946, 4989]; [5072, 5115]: 1.02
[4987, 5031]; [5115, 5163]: 1.04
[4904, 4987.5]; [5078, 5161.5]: 1.01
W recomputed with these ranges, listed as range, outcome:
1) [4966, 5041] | 9.9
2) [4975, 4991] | 9.78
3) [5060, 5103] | 10.2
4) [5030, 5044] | 9.71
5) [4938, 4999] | 10.5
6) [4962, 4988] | 10.3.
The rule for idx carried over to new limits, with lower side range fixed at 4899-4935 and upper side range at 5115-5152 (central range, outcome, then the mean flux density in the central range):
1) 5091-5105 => -0.54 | 10.1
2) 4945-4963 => -0.75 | 10.8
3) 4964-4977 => -0.75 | 10.9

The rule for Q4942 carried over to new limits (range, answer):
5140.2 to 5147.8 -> 9.85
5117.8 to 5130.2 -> 9.44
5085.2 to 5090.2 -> 10.2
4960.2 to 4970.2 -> 11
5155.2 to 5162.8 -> 10.5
